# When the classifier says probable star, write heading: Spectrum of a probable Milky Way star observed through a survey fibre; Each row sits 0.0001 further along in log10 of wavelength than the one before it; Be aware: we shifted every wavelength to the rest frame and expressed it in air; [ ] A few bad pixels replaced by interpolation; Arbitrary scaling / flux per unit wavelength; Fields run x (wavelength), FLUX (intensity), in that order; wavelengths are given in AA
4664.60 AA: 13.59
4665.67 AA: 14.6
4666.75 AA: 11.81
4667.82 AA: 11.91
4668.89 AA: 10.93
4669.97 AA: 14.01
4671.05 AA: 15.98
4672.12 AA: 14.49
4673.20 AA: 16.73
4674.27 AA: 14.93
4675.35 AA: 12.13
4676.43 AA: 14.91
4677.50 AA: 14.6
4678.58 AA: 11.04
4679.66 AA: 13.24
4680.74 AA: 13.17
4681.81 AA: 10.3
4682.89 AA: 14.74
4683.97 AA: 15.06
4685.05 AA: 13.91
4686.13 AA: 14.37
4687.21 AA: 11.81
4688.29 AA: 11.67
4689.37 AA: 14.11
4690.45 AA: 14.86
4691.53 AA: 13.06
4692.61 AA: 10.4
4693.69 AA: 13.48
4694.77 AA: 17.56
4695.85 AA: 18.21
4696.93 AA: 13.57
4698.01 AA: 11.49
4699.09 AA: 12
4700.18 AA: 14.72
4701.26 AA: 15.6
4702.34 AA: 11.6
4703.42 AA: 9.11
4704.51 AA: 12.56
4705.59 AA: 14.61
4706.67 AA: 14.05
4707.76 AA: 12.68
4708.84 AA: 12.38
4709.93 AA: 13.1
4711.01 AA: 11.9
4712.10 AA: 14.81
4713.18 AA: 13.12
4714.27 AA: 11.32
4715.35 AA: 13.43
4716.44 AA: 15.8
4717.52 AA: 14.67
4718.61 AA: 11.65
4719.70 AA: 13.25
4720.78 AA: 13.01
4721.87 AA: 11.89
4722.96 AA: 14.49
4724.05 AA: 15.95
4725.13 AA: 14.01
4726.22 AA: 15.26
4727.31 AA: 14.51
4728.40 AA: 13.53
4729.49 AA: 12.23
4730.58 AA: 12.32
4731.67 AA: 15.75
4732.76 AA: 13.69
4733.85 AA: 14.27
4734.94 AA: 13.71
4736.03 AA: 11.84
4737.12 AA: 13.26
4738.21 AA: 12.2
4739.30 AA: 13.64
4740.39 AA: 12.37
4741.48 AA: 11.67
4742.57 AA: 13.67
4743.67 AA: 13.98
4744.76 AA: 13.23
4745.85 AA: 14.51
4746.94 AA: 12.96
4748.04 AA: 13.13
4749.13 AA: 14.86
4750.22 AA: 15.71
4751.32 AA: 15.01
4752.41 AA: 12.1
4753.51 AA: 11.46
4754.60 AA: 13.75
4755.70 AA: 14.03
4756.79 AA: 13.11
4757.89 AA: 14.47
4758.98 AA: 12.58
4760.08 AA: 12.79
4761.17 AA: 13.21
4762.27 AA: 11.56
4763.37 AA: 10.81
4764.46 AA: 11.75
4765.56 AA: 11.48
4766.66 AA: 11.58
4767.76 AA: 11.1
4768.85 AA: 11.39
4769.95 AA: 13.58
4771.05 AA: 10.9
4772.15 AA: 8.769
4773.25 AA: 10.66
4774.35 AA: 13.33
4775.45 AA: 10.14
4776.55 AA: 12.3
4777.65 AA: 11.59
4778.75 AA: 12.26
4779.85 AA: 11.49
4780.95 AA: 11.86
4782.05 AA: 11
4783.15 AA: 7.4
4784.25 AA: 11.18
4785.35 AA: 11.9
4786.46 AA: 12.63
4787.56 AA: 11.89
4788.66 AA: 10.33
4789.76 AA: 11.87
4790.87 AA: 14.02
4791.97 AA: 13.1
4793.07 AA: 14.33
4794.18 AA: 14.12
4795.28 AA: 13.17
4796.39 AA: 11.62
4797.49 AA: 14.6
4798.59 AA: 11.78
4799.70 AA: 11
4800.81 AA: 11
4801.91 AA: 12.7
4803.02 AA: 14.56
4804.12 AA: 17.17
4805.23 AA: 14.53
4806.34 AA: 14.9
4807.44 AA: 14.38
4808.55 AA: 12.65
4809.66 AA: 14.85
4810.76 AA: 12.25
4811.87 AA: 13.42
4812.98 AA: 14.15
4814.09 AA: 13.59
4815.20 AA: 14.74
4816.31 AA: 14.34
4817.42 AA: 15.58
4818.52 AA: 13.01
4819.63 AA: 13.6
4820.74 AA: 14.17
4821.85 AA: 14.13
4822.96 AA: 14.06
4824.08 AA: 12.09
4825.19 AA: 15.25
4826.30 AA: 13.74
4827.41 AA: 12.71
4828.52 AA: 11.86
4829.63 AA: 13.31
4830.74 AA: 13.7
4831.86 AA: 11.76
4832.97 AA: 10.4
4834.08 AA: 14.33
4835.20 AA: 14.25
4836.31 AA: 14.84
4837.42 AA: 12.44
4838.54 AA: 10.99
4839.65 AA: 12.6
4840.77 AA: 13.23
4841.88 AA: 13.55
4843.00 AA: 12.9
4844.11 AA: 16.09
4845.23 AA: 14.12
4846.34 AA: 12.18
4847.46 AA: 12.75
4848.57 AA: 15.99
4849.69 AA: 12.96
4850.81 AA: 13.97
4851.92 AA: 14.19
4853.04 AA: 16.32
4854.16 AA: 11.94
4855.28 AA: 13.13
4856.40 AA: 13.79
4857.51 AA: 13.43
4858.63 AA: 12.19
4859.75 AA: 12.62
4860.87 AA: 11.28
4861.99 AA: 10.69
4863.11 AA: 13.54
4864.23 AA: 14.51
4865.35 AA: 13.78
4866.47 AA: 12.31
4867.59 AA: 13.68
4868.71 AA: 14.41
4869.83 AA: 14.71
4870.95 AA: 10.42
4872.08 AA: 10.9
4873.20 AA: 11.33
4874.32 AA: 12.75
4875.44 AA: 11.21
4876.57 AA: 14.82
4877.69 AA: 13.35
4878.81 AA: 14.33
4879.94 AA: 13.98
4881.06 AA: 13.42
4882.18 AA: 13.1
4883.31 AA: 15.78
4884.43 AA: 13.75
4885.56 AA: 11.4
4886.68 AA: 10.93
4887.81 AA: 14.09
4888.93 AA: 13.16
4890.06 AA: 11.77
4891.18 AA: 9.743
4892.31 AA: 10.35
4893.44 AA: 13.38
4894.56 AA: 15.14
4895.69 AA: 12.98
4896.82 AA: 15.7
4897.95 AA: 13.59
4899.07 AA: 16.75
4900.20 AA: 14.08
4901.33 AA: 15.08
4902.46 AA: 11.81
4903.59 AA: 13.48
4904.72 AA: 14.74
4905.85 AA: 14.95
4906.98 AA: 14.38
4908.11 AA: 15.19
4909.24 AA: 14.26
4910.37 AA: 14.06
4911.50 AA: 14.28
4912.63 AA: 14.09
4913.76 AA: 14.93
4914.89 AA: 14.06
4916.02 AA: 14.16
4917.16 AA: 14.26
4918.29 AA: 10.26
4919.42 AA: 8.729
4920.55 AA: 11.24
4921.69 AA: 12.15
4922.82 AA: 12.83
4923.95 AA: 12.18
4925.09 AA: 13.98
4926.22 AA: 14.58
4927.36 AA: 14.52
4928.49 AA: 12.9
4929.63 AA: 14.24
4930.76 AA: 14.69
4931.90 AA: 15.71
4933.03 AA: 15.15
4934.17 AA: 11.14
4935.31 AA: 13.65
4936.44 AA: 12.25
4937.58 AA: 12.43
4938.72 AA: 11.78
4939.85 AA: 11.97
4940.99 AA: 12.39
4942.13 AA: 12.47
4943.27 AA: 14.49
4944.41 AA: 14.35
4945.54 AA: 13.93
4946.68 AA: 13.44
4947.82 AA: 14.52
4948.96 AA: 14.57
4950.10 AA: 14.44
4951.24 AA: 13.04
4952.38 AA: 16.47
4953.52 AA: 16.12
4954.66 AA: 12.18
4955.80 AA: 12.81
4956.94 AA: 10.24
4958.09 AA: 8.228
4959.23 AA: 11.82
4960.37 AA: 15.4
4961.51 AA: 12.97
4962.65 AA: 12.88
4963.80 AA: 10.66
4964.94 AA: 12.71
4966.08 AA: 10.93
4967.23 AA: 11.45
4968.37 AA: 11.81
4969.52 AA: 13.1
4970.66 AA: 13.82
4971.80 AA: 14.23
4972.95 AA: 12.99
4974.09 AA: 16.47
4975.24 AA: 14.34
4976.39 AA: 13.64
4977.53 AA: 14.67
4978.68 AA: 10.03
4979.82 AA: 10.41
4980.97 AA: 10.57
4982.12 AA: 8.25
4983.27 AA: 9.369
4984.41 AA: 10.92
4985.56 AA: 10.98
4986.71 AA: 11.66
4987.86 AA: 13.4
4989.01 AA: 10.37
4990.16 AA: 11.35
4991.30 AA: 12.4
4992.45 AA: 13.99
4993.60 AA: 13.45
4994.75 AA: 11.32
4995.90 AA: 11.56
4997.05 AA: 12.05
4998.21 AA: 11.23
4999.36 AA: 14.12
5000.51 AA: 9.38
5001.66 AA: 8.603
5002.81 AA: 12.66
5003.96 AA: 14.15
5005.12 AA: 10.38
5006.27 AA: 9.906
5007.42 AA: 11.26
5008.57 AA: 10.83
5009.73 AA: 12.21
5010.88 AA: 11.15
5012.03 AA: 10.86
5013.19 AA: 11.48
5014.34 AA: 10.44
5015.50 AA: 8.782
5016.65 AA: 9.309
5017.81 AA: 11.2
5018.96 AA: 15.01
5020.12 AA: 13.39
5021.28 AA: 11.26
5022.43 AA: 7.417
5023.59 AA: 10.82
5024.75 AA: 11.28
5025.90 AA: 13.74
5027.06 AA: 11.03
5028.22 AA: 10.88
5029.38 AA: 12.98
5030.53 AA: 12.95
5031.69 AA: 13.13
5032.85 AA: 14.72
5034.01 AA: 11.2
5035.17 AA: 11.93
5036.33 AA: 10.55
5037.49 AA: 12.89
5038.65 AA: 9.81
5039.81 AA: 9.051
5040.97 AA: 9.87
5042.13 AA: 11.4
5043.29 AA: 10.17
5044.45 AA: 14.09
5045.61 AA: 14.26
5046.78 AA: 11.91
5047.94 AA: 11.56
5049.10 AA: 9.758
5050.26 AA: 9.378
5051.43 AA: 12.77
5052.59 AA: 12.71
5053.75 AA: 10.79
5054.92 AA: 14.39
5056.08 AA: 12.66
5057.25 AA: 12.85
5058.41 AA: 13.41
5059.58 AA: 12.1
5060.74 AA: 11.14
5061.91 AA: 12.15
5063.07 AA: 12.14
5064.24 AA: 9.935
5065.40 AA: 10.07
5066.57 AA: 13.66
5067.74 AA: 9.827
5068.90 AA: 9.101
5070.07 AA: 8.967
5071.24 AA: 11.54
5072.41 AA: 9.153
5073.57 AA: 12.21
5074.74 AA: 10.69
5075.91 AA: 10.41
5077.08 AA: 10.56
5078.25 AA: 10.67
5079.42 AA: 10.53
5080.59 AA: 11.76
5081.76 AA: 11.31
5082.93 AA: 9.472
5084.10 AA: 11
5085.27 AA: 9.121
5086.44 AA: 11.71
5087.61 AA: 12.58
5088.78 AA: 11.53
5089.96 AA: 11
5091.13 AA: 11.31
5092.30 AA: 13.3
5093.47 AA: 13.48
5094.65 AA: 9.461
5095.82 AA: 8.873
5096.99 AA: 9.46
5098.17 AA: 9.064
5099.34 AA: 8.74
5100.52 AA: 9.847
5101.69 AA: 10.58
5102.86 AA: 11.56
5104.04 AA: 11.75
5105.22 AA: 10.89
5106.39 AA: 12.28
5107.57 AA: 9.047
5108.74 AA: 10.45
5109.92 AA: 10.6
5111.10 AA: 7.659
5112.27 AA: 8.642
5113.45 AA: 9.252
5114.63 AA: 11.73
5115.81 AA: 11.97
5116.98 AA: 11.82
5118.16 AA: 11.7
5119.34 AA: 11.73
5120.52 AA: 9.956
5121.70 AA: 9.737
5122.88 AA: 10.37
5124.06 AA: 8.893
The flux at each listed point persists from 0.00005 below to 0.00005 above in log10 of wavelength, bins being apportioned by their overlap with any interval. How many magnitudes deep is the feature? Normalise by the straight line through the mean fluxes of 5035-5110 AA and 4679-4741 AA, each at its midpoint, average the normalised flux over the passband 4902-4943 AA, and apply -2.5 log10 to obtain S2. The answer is -0.11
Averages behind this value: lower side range 13.4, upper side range 11.1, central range 13.3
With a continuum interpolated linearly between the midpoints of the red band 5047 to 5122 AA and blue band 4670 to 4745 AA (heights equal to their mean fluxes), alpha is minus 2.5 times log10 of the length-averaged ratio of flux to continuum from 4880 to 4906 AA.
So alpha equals -0.10 mag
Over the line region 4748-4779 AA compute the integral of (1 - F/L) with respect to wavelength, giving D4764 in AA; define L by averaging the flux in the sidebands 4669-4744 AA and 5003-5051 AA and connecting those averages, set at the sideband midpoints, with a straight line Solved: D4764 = 1.8 AA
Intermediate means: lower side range 13.5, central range 12.4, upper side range 11.4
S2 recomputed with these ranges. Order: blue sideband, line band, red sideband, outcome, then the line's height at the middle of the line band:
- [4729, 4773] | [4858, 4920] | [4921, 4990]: -0.04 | 12.8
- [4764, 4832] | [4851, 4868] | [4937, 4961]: -0.02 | 12.9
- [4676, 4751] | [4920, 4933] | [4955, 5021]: -0.12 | 12.2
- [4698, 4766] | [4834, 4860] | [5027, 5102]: -0.08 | 12.6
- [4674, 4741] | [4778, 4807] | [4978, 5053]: 0.03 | 12.9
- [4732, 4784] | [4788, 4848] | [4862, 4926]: -0.05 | 12.8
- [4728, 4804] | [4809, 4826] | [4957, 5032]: -0.13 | 12.4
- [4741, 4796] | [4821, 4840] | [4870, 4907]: -0.02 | 12.8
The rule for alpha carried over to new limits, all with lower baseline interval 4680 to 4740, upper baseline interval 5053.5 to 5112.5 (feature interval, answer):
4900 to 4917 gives -0.18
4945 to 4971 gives -0.10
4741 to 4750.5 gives -0.04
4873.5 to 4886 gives -0.10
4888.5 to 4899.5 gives -0.09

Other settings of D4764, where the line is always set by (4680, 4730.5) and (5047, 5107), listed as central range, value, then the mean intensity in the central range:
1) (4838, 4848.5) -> -0.6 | 13.3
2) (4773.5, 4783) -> 1.1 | 11.5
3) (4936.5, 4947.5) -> -1.0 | 13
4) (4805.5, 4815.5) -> -0.9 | 13.9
